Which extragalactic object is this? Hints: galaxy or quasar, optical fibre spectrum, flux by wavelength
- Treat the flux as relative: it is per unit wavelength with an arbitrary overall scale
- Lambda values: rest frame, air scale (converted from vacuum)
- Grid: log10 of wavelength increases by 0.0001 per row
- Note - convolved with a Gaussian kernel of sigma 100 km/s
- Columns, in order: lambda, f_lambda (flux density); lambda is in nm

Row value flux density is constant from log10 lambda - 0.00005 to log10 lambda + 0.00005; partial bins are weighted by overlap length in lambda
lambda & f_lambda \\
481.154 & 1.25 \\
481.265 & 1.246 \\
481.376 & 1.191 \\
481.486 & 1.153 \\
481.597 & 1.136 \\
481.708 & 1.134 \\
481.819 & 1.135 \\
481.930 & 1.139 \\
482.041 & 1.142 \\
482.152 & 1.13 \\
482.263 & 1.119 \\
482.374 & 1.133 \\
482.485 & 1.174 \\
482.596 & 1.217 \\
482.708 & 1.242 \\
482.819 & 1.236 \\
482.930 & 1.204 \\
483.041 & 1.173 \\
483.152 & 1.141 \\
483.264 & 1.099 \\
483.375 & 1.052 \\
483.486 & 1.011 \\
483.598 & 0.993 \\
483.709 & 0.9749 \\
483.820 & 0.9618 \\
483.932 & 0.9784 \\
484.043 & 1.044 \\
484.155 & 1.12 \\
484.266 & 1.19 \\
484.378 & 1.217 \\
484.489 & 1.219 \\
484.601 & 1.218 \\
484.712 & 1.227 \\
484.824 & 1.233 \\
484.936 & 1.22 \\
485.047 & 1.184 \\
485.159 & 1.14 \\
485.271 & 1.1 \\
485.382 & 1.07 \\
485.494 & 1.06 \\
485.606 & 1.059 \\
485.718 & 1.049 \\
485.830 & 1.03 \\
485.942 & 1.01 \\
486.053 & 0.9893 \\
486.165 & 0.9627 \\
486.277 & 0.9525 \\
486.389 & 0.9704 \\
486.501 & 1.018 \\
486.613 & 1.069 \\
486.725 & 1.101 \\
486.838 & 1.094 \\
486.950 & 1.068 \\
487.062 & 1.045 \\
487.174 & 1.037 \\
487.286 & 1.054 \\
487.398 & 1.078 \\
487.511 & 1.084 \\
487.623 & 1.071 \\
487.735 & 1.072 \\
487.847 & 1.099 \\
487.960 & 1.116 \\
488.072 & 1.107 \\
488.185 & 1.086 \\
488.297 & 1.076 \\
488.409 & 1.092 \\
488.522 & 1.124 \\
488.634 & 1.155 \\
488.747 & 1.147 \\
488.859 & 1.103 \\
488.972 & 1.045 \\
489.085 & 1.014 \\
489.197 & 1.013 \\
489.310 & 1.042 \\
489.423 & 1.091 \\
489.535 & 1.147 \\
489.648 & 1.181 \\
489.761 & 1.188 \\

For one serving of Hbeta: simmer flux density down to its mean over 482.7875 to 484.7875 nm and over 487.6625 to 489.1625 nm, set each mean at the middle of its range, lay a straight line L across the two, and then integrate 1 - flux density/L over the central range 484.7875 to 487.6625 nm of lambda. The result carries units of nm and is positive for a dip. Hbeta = 0.10 nm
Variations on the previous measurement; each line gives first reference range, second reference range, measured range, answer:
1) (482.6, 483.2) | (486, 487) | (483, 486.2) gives 0.06 nm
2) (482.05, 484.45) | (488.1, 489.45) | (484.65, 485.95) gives -0.02 nm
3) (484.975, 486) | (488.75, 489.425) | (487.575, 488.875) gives -0.05 nm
